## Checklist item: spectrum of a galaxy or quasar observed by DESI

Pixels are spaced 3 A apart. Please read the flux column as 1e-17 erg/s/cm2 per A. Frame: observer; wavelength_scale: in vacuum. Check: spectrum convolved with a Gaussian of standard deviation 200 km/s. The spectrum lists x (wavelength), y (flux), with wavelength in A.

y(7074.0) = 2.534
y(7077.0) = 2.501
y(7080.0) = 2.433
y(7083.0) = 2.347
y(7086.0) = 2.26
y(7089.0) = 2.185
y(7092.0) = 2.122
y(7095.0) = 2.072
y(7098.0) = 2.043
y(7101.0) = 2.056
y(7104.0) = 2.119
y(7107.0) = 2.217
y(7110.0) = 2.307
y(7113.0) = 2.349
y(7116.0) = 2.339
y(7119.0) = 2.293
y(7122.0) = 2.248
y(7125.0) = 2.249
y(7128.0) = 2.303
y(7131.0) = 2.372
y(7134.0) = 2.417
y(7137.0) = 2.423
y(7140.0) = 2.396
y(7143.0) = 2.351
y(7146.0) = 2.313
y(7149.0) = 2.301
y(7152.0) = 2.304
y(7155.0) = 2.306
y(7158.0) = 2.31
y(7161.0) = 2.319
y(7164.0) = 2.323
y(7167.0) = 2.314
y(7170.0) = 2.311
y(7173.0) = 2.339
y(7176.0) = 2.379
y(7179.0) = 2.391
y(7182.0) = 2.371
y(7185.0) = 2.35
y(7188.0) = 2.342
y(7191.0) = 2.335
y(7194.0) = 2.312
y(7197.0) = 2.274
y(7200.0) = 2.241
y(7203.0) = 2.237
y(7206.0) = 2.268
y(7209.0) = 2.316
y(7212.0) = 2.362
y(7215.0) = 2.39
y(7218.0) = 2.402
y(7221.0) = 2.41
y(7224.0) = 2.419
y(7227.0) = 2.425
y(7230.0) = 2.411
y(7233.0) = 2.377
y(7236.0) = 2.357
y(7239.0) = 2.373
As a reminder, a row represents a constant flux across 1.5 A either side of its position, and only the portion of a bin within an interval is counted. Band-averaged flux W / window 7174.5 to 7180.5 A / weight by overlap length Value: 2.39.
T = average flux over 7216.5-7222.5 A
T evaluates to 2.41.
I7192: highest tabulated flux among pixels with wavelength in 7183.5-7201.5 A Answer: 2.35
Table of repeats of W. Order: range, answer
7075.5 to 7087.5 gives 2.39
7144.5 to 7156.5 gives 2.31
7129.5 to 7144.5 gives 2.39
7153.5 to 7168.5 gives 2.31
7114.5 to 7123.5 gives 2.29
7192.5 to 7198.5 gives 2.29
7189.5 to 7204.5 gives 2.28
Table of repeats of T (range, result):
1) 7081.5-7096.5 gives 2.2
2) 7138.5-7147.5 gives 2.35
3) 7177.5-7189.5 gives 2.36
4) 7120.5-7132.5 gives 2.29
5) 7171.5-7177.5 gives 2.36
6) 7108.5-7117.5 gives 2.33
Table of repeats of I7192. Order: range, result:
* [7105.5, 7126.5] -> 2.349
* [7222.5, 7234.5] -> 2.425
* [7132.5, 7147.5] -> 2.423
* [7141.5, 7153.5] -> 2.351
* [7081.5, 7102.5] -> 2.347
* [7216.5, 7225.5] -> 2.419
